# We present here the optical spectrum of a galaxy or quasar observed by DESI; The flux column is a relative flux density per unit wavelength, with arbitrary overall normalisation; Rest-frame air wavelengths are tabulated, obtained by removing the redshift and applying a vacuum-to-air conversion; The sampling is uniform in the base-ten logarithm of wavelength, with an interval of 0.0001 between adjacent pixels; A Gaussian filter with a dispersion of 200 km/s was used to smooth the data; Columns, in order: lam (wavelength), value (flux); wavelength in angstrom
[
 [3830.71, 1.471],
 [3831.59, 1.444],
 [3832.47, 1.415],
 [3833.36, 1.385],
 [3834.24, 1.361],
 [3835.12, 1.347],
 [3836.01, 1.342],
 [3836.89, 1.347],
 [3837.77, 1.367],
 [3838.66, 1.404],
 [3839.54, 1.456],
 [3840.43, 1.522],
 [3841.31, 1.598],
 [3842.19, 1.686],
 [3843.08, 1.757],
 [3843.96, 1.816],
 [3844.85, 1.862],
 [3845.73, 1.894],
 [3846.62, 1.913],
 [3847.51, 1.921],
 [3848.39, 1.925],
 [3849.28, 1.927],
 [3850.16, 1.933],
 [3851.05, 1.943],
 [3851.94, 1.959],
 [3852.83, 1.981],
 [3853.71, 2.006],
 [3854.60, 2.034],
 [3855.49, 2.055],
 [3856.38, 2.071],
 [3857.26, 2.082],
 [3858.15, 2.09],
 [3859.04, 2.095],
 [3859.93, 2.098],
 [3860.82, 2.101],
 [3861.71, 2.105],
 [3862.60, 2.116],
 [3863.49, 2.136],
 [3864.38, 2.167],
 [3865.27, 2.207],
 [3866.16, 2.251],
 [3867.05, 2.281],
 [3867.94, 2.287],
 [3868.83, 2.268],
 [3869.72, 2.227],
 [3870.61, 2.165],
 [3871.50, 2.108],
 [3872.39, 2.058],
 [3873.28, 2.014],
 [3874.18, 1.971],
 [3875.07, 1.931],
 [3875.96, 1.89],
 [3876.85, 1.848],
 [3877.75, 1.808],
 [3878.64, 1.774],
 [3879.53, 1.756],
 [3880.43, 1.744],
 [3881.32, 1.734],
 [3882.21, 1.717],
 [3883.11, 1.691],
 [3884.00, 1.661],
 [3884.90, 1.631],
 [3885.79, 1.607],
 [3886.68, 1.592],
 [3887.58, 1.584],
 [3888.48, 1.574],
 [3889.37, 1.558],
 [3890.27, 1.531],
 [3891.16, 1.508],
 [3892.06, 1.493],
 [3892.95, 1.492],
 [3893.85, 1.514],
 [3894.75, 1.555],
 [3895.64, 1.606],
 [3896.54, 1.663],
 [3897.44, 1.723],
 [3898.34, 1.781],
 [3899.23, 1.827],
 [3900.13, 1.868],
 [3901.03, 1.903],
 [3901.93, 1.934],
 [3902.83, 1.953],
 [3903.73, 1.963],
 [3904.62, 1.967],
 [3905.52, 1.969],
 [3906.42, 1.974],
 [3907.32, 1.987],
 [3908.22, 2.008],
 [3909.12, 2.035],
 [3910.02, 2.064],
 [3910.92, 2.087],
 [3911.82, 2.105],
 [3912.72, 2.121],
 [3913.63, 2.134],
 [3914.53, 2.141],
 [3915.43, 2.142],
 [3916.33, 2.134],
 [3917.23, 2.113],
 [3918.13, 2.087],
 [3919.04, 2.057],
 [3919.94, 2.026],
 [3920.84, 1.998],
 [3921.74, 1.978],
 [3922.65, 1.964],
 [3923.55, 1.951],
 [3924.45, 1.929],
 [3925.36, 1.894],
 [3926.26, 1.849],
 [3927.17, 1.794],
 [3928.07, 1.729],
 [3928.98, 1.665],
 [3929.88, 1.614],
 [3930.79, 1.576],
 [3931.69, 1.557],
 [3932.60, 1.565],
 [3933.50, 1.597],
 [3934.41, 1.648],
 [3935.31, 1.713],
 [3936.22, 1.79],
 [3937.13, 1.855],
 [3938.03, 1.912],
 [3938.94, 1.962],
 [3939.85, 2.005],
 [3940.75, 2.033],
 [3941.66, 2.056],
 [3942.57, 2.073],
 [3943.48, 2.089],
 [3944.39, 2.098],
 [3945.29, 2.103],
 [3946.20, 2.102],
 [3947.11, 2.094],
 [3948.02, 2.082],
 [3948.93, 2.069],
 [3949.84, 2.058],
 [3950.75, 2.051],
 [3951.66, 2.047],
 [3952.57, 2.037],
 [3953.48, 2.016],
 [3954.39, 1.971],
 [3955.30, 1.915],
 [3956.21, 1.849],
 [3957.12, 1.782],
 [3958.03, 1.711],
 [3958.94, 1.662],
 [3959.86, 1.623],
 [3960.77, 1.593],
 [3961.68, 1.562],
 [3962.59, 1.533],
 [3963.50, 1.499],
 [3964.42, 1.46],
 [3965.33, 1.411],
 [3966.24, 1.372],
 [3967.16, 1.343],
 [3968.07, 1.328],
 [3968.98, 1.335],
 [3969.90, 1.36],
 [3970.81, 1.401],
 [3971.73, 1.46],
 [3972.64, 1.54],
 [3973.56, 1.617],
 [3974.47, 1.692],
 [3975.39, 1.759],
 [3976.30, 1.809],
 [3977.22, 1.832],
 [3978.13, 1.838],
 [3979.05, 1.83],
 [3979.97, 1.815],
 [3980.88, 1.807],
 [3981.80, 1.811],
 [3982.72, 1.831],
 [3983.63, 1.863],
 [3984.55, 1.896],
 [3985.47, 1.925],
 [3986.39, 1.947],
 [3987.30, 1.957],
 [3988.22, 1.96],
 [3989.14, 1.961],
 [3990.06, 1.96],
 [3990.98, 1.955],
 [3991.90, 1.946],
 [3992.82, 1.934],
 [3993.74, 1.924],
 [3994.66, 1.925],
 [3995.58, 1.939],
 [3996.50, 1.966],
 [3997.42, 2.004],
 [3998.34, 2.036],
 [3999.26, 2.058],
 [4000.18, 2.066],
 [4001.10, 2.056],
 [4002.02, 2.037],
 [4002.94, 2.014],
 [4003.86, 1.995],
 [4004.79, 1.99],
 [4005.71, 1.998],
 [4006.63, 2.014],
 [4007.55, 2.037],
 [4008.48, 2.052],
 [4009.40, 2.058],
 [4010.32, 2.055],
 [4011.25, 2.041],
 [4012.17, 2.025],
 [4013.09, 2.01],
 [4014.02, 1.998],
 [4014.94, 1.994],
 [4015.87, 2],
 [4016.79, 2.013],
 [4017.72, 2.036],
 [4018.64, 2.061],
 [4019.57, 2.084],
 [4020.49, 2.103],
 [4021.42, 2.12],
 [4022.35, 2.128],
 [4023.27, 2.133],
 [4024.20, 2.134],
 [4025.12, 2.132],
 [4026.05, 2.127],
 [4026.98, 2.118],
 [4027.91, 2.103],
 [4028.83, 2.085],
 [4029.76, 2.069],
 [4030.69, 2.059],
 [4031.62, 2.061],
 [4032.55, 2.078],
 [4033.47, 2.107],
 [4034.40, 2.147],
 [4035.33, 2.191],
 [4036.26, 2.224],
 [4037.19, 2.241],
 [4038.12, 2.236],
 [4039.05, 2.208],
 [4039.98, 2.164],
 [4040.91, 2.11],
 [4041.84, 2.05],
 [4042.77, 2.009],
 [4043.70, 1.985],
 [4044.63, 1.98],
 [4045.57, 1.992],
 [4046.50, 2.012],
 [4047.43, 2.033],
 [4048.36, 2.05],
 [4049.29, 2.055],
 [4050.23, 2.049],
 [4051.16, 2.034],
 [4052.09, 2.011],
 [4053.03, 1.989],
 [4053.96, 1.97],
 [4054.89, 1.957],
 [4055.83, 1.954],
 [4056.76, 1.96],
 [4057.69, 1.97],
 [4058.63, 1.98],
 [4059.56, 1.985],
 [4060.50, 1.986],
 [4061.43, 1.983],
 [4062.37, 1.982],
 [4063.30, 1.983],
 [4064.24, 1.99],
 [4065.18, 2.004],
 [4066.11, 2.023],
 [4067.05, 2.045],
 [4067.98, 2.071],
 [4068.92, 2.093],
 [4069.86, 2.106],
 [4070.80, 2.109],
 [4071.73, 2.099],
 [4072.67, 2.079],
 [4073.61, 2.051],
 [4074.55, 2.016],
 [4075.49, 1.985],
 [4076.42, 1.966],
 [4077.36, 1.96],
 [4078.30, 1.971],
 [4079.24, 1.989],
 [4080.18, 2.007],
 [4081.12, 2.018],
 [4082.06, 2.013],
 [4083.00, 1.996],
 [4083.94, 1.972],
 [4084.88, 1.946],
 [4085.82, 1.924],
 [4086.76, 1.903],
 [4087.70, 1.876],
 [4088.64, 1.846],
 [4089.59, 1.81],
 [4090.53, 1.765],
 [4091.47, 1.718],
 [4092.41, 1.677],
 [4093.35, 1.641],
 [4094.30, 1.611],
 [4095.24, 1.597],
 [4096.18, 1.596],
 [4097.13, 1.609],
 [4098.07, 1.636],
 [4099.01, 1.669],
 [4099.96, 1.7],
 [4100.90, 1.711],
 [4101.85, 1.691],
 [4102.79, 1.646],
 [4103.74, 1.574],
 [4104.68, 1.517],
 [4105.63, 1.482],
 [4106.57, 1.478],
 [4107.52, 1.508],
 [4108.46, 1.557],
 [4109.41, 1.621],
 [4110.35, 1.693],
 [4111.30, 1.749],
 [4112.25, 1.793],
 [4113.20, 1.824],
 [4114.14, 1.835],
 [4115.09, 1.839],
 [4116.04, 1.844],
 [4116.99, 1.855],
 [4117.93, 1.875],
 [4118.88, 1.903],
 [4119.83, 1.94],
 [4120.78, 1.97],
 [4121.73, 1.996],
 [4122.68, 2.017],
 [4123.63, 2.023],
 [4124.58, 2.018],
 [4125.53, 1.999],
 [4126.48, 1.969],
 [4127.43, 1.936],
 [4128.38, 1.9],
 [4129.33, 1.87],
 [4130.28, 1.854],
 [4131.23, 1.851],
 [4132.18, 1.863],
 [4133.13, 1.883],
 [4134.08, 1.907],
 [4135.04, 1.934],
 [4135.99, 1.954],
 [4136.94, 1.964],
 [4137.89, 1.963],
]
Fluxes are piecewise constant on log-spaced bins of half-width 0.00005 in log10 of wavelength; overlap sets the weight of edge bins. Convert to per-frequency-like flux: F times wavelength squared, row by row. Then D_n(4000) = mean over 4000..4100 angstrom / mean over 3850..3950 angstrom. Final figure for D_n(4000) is 1.1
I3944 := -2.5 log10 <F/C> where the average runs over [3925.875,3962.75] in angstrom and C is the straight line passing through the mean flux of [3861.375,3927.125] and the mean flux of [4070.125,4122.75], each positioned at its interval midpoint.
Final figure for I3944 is 0.02 mag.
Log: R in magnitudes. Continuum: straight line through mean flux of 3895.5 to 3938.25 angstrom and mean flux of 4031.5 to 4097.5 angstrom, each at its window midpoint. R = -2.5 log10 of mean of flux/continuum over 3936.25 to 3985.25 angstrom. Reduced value 0.08 mag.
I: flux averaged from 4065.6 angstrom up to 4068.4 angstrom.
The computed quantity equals 2.05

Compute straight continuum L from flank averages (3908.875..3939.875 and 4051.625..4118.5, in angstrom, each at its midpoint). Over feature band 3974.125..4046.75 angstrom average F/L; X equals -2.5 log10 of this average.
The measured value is -0.07 mag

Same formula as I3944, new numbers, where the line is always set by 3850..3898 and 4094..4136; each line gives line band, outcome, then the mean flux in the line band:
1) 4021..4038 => -0.169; 2.13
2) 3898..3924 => -0.078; 2.01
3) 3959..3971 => 0.259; 1.46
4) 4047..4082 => -0.119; 2.01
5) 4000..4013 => -0.113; 2.03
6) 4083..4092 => -0.043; 1.87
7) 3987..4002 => -0.082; 1.98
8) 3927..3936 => 0.135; 1.65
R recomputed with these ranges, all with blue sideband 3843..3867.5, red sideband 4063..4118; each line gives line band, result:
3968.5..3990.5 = 0.10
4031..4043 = -0.14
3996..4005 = -0.06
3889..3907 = 0.15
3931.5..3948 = 0.03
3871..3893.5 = 0.16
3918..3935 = 0.09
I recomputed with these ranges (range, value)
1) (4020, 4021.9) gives 2.11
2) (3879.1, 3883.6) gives 1.73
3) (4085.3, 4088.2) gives 1.9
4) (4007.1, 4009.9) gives 2.05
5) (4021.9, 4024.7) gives 2.14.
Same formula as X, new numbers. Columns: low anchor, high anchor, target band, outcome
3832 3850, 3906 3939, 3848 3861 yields -0.21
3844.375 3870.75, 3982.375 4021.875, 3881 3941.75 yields 0.12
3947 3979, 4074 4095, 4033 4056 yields -0.14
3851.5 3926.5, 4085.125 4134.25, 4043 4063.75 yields -0.10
